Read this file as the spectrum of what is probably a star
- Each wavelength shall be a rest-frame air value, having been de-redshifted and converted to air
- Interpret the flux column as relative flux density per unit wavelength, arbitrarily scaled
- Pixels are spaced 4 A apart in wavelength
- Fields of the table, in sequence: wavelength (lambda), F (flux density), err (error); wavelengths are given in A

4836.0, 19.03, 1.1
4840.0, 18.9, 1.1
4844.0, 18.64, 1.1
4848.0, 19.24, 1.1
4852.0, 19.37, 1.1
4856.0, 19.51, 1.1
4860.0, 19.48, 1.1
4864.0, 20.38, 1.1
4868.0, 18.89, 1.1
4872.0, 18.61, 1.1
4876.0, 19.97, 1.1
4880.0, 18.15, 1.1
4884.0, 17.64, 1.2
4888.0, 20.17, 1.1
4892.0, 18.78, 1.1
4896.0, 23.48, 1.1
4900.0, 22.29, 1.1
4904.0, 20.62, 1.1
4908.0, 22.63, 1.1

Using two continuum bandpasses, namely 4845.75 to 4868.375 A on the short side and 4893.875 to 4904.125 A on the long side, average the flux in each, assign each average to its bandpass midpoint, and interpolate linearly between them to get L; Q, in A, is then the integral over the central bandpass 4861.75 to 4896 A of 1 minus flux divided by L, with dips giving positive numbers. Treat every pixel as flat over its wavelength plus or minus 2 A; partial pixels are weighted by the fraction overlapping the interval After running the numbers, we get 2.7 A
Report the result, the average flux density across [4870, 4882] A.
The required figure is 18.9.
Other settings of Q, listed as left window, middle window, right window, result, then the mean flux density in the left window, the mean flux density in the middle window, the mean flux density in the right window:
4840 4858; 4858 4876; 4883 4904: 0.31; 19.2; 19.4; 20.6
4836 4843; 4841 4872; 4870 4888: -0.74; 18.9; 19.3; 18.8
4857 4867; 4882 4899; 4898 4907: 0.74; 19.8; 20.2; 21.6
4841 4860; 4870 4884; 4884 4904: 0.99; 19.2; 18.7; 20.8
